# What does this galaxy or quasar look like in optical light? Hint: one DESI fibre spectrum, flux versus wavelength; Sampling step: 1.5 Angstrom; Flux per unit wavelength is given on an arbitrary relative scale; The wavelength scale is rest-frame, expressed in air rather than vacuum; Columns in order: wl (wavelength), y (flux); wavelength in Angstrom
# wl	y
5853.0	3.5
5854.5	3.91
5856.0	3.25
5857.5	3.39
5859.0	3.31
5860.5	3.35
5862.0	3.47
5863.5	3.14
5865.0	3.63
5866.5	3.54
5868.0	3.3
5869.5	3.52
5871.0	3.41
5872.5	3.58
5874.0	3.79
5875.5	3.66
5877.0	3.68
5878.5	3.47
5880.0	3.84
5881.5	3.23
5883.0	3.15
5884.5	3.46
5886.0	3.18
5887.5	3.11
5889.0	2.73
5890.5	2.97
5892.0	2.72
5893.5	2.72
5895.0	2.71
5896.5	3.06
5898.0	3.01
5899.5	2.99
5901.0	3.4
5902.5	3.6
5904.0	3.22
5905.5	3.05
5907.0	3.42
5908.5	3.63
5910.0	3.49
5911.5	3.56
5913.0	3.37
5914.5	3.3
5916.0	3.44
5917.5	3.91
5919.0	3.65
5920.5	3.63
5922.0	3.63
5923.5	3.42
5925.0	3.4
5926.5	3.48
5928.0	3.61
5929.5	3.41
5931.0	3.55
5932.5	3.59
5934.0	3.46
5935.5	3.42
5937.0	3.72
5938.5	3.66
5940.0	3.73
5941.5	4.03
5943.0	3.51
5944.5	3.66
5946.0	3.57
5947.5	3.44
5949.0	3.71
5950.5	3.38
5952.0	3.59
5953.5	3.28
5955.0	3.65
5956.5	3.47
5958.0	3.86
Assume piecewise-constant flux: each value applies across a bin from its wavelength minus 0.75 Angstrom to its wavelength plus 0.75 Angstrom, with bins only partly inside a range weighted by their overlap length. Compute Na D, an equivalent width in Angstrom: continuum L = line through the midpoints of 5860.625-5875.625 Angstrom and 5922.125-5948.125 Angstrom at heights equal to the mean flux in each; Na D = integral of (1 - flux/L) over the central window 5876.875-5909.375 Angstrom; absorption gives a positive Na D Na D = 3.06 Angstrom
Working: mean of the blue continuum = 3.49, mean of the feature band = 3.19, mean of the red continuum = 3.57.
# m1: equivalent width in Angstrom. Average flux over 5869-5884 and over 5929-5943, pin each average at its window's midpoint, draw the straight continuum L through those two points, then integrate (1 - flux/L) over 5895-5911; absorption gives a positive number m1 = 1.4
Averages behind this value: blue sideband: 3.53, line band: 3.26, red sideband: 3.62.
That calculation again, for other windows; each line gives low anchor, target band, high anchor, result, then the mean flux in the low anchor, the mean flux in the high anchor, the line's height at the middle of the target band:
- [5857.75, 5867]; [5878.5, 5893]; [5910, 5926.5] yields 1.2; 3.4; 3.53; 3.45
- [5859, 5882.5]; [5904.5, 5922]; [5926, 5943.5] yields 0.3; 3.5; 3.6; 3.57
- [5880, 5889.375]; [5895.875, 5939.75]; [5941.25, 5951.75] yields -0.5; 3.22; 3.59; 3.42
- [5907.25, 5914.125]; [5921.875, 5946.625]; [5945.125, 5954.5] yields -0.6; 3.49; 3.5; 3.5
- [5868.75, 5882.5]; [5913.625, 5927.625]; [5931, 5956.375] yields 0.1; 3.57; 3.58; 3.58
